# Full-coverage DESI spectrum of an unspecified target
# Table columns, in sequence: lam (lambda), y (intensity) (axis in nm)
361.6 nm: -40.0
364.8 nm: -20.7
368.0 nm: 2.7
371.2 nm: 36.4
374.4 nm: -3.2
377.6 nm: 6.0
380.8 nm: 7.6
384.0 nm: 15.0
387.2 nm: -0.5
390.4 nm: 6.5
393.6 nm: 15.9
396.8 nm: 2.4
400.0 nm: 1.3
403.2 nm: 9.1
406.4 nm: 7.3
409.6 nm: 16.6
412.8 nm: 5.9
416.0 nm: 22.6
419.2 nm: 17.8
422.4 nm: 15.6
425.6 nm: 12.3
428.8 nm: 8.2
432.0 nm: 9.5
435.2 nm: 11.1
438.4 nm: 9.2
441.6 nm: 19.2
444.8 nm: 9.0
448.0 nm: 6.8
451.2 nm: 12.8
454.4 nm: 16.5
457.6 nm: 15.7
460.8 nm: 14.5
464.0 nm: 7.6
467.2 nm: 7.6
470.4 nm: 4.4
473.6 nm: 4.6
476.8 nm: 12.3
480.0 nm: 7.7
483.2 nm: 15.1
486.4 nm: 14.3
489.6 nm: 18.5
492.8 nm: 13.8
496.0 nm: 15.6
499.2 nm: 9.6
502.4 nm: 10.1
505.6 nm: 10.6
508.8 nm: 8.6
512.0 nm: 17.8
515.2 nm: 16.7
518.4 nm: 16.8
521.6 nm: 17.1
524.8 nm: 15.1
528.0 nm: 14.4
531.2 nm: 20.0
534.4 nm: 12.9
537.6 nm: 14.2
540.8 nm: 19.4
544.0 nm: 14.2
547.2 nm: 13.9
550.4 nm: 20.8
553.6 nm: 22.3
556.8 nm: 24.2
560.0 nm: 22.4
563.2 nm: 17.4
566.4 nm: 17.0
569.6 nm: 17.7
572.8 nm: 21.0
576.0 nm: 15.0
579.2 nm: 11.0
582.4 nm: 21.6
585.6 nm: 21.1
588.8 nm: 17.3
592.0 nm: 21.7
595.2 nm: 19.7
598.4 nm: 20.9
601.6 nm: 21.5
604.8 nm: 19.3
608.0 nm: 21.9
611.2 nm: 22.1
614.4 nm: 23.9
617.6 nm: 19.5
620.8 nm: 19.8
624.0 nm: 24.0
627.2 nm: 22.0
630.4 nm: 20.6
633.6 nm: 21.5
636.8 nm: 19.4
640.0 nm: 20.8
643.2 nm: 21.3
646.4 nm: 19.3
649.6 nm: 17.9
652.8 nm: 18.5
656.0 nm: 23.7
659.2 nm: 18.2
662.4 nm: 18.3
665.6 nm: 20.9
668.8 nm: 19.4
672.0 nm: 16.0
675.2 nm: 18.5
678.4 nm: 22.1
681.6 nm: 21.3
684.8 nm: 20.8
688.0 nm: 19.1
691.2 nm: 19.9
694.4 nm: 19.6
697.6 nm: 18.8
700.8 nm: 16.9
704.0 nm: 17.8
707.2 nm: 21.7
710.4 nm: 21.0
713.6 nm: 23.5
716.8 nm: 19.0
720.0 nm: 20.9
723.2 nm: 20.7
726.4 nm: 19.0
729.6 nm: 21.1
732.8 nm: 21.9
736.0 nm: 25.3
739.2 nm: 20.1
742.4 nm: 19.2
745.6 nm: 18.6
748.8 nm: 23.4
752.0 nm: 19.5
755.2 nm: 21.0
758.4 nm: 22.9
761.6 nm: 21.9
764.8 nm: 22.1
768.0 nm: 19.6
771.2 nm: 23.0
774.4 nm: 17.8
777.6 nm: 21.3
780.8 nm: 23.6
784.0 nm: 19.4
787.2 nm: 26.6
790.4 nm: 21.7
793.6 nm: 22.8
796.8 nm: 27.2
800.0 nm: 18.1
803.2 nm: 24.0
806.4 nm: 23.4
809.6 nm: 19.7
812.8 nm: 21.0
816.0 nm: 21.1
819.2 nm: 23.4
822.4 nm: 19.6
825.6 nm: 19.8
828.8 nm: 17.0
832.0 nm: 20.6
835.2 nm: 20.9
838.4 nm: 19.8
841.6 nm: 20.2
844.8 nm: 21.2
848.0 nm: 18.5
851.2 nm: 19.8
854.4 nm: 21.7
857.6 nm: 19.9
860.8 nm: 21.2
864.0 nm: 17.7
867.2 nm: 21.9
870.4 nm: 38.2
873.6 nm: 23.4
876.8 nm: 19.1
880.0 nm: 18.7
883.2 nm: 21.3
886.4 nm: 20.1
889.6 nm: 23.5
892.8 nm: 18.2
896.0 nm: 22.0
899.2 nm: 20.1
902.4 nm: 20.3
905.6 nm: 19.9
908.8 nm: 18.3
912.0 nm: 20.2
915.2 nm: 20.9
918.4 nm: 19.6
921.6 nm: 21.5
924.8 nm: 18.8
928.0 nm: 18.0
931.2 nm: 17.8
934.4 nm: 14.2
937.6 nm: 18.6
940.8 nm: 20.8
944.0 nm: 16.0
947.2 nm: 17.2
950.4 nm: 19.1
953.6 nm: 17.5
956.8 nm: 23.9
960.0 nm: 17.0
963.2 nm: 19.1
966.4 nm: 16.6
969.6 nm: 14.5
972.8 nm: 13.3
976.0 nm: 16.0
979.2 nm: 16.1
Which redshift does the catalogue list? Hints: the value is 0.324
